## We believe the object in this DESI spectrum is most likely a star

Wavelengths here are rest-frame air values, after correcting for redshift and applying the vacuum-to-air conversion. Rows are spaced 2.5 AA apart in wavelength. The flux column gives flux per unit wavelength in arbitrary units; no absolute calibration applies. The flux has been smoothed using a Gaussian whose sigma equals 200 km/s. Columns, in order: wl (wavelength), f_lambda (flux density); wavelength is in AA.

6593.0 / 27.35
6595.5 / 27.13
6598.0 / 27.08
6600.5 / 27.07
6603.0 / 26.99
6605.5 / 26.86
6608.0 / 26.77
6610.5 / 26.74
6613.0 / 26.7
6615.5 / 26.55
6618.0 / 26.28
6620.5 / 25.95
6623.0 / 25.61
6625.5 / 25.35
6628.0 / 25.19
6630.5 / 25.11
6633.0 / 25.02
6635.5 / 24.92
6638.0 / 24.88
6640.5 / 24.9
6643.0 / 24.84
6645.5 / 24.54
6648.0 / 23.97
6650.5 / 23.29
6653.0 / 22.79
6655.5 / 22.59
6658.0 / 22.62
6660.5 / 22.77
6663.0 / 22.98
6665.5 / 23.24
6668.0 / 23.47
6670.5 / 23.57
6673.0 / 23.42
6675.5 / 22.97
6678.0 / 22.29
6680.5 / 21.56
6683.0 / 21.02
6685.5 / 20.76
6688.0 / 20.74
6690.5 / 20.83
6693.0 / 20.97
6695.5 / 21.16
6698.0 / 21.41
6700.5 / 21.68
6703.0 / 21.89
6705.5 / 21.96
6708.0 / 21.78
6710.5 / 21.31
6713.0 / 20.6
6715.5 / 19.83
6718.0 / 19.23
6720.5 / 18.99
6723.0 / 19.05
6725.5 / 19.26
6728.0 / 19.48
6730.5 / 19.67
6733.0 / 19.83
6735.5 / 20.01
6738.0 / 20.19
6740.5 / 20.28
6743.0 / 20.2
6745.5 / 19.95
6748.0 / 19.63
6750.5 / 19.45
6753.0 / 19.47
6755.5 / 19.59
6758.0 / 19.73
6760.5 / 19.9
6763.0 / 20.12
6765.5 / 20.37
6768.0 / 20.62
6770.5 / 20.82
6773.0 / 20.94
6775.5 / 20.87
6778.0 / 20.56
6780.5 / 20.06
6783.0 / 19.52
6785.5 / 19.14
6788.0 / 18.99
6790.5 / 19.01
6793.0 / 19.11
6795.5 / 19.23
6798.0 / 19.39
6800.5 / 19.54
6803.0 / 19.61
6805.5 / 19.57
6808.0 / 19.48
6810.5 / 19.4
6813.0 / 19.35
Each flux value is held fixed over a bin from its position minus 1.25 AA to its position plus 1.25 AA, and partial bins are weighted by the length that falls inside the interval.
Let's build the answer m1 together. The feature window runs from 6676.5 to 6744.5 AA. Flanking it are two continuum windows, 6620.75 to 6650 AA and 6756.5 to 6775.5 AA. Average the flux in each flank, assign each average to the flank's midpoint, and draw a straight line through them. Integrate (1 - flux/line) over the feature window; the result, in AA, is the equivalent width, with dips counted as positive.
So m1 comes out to 5.2 AA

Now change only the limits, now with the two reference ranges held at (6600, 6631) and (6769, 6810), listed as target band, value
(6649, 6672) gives 1.42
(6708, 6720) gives 1.19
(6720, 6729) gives 1.20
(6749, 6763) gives 0.88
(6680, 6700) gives 2.05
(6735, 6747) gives 0.80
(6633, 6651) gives 0.50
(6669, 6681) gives 0.59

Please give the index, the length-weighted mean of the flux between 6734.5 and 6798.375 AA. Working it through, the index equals 19.9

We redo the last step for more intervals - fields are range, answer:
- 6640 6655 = 23.9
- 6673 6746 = 20.7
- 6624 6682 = 23.7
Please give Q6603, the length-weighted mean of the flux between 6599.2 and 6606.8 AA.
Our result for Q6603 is 27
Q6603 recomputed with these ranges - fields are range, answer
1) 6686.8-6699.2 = 21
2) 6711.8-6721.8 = 19.7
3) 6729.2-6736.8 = 19.8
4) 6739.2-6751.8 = 19.9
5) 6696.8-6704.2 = 21.7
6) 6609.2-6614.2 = 26.7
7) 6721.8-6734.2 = 19.5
